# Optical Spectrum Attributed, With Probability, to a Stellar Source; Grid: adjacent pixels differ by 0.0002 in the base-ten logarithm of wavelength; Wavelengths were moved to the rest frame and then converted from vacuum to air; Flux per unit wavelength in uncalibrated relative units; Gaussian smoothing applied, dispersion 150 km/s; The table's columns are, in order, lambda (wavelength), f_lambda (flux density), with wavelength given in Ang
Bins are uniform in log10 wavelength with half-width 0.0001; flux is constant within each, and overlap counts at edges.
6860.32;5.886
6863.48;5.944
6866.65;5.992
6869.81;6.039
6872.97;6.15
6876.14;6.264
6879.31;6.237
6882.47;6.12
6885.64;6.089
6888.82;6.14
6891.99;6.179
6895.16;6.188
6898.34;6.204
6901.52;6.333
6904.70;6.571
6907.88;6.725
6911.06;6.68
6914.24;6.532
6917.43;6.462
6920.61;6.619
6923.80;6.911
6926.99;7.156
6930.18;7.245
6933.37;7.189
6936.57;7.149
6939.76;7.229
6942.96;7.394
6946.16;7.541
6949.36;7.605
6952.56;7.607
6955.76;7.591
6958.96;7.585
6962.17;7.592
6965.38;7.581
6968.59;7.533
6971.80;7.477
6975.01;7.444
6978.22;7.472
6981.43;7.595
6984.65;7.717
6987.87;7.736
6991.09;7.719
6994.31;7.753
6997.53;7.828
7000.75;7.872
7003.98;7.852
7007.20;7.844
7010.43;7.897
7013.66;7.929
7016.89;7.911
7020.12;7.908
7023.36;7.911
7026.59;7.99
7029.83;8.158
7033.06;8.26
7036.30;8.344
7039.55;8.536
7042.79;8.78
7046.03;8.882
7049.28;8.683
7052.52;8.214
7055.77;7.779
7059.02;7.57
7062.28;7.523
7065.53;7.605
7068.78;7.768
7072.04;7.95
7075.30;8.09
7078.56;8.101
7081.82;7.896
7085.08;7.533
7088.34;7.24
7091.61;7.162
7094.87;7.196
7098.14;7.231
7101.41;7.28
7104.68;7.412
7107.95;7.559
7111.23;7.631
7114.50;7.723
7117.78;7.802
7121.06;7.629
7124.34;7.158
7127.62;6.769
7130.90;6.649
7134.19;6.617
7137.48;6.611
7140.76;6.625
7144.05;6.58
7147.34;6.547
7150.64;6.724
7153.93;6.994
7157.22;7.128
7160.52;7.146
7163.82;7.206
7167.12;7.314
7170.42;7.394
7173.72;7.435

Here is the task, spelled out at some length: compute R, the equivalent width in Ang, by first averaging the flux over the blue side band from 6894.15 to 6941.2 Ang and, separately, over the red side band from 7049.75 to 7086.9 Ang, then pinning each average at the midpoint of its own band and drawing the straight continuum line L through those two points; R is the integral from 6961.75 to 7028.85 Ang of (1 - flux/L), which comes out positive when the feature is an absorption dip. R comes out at -4.0 Ang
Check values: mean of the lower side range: 6.75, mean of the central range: 7.75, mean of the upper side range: 7.85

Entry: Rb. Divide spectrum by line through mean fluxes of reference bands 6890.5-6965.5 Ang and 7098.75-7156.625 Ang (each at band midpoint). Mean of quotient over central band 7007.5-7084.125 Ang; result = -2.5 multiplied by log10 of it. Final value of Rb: -0.15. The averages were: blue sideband 6.99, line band 8.06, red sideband 7.08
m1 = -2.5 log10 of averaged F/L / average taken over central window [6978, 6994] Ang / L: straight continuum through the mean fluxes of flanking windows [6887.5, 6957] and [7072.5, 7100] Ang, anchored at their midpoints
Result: -0.08 mag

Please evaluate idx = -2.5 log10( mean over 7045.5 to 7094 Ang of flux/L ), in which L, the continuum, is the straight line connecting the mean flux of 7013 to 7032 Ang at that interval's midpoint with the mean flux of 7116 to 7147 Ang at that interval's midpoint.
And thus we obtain -0.043 mag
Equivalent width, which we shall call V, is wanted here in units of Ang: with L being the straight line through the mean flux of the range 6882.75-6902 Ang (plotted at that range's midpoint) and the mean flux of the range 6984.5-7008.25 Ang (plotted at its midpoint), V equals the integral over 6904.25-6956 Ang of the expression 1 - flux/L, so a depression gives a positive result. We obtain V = -2.3 Ang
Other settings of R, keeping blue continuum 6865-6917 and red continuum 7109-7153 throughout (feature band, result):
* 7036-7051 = -4.3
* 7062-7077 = -2.2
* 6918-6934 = -1.5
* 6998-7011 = -2.4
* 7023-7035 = -2.5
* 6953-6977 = -3.8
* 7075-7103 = -2.5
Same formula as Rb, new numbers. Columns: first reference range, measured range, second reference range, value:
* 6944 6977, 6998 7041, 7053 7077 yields -0.05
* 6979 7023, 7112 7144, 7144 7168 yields 0.01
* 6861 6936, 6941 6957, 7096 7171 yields -0.15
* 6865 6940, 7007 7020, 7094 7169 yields -0.16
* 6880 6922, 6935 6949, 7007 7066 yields -0.07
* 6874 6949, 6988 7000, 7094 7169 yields -0.14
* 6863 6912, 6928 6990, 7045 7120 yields -0.11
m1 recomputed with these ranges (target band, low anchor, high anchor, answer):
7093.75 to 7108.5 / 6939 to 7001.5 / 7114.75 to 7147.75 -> -0.039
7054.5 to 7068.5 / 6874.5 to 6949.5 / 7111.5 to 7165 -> -0.109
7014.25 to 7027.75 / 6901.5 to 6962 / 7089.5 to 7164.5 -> -0.120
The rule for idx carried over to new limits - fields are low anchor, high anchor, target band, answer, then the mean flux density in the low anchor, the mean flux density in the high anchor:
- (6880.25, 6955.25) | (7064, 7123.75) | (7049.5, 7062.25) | -0.07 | 6.79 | 7.59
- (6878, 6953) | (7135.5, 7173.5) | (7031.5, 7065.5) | -0.20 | 6.74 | 6.95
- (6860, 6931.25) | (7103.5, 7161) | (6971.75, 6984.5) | -0.14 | 6.38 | 7.07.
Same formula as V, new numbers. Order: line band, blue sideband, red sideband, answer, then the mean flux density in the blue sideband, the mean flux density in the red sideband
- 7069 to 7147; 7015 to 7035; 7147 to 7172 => 1.38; 8.03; 7.08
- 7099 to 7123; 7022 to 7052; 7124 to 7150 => -1.50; 8.39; 6.67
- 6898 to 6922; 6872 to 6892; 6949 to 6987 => 0.33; 6.17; 7.57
